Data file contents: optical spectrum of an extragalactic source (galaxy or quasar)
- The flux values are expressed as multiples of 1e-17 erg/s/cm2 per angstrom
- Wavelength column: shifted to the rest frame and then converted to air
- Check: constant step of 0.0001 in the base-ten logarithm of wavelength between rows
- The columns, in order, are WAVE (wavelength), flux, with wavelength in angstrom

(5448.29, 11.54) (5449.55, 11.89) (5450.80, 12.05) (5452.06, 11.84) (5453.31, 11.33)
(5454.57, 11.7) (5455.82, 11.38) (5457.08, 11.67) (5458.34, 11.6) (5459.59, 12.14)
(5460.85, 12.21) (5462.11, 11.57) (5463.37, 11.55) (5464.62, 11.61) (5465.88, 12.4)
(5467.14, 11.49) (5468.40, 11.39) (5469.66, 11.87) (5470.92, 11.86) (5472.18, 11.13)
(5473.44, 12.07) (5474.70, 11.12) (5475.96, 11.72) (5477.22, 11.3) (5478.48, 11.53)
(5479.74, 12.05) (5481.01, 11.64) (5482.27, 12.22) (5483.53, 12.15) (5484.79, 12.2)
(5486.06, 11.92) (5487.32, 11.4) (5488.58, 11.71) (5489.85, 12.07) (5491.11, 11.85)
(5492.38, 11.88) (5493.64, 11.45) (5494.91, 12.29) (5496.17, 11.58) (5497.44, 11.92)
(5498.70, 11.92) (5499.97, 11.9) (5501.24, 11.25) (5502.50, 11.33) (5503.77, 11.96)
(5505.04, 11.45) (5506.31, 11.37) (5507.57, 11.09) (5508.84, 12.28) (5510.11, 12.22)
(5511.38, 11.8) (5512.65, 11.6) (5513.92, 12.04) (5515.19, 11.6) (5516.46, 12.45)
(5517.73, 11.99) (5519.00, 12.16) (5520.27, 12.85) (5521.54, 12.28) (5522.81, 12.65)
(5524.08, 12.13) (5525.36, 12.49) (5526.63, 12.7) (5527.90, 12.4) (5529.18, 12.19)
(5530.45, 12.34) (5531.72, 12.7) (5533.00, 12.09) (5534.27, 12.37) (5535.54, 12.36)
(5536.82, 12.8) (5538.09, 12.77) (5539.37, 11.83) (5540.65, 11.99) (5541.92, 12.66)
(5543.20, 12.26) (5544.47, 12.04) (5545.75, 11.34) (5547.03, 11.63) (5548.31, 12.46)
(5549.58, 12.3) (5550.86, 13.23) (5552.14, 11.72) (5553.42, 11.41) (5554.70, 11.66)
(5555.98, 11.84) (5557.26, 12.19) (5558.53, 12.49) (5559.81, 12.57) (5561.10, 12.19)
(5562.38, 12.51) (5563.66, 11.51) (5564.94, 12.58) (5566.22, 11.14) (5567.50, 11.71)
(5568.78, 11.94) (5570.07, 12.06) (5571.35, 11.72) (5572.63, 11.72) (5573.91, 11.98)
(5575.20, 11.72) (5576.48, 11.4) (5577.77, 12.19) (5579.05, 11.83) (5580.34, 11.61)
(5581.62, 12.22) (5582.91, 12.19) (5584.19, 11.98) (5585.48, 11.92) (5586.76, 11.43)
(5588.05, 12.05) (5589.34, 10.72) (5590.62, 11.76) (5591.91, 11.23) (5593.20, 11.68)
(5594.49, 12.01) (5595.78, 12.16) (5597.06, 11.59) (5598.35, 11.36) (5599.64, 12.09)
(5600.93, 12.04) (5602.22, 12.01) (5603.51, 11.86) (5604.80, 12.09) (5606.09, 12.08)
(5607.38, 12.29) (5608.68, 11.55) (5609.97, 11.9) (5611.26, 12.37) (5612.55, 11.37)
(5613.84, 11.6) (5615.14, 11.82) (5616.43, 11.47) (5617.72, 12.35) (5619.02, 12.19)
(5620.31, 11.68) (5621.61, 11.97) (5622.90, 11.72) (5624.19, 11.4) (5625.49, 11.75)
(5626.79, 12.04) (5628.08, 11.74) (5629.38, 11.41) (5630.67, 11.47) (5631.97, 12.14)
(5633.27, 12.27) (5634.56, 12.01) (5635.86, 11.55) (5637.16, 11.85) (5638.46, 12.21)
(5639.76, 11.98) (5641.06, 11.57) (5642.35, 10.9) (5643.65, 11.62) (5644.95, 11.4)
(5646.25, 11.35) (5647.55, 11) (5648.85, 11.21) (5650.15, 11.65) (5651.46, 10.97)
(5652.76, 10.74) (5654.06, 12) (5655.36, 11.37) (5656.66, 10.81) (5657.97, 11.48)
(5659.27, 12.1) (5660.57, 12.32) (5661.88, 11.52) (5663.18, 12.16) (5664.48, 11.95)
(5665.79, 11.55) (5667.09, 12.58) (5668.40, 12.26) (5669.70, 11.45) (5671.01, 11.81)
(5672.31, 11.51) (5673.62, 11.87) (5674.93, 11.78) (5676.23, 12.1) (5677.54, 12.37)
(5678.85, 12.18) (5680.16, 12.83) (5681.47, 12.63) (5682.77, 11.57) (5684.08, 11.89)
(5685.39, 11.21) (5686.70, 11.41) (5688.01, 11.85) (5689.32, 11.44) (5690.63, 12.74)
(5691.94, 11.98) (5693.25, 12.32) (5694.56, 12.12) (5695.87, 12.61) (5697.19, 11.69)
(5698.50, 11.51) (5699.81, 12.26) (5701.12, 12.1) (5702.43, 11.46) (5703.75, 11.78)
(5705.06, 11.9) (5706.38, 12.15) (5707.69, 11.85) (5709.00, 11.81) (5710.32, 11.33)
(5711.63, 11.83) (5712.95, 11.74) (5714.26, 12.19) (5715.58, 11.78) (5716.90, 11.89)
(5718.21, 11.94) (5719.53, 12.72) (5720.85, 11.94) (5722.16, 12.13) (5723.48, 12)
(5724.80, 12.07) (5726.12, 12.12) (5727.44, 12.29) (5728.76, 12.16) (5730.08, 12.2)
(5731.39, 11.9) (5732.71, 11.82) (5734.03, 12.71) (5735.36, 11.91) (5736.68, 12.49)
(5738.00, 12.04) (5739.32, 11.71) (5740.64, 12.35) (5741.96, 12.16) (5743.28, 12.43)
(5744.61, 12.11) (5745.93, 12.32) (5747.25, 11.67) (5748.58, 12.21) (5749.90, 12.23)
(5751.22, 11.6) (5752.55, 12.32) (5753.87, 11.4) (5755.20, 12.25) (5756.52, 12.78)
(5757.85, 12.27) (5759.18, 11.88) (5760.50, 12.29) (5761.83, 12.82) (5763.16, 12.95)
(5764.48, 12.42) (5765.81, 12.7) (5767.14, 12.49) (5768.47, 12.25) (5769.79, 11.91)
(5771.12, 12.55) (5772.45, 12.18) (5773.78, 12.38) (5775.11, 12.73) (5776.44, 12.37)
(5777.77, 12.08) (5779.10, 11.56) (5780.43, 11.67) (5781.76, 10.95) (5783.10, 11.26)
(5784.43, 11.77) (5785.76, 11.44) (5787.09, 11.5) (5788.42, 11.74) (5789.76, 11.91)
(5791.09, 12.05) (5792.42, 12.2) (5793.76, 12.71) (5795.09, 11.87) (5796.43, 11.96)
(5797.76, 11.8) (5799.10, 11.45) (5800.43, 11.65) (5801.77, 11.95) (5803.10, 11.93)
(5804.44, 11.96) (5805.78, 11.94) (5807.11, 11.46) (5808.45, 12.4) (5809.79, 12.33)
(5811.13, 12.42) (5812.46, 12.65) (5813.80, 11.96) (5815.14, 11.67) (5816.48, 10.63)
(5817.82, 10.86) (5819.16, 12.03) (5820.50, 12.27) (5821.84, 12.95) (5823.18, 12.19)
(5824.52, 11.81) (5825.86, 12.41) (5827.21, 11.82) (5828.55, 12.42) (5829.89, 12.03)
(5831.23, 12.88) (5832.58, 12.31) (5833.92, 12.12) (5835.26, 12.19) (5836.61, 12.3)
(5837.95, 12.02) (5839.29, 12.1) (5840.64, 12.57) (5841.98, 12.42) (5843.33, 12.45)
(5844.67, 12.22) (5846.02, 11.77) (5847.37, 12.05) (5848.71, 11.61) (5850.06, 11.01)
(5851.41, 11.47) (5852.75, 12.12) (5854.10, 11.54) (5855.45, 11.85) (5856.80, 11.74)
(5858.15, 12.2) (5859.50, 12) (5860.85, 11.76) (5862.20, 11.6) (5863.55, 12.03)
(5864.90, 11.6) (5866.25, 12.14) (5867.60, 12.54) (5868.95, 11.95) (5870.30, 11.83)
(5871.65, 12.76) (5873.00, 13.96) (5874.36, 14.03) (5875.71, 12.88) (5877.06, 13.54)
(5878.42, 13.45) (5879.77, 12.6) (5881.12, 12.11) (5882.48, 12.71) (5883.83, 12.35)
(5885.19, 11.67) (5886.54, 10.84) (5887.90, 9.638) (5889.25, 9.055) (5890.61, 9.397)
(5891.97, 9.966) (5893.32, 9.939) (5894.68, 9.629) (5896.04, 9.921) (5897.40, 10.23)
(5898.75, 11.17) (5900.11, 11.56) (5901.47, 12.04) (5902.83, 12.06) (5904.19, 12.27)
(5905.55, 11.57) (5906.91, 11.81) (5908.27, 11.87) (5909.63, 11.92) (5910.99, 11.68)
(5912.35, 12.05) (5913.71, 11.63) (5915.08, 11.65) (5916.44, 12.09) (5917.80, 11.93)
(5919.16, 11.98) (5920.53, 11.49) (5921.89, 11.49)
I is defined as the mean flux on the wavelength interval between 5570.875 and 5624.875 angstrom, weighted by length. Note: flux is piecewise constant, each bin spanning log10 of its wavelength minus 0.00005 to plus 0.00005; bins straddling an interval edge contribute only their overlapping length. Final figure 11.8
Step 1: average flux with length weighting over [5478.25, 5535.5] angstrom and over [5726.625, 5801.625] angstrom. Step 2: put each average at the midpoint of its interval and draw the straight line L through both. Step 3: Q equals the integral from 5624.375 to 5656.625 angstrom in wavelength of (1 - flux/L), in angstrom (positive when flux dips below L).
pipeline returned 1.25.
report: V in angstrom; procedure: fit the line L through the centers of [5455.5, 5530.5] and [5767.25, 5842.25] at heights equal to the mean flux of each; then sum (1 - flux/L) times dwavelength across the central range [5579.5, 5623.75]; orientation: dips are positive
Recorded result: 0.34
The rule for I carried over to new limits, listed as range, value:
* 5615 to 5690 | 11.7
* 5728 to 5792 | 12.1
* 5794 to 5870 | 12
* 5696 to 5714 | 11.8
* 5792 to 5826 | 12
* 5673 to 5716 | 11.9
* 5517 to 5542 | 12.4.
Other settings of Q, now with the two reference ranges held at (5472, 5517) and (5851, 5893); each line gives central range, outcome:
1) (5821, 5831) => -0.32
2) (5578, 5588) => -0.09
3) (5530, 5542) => -0.61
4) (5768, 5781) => -0.33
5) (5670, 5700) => -0.36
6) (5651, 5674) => 0.25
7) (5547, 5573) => -0.55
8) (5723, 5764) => -1.12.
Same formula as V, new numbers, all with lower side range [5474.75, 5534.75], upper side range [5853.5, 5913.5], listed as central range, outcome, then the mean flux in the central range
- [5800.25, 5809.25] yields -0.1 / 11.9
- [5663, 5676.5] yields -0.1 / 11.9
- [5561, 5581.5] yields 0.1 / 11.9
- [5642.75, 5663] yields 0.7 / 11.4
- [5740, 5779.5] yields -1.6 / 12.3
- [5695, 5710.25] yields -0.1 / 11.9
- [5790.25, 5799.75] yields -0.2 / 12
